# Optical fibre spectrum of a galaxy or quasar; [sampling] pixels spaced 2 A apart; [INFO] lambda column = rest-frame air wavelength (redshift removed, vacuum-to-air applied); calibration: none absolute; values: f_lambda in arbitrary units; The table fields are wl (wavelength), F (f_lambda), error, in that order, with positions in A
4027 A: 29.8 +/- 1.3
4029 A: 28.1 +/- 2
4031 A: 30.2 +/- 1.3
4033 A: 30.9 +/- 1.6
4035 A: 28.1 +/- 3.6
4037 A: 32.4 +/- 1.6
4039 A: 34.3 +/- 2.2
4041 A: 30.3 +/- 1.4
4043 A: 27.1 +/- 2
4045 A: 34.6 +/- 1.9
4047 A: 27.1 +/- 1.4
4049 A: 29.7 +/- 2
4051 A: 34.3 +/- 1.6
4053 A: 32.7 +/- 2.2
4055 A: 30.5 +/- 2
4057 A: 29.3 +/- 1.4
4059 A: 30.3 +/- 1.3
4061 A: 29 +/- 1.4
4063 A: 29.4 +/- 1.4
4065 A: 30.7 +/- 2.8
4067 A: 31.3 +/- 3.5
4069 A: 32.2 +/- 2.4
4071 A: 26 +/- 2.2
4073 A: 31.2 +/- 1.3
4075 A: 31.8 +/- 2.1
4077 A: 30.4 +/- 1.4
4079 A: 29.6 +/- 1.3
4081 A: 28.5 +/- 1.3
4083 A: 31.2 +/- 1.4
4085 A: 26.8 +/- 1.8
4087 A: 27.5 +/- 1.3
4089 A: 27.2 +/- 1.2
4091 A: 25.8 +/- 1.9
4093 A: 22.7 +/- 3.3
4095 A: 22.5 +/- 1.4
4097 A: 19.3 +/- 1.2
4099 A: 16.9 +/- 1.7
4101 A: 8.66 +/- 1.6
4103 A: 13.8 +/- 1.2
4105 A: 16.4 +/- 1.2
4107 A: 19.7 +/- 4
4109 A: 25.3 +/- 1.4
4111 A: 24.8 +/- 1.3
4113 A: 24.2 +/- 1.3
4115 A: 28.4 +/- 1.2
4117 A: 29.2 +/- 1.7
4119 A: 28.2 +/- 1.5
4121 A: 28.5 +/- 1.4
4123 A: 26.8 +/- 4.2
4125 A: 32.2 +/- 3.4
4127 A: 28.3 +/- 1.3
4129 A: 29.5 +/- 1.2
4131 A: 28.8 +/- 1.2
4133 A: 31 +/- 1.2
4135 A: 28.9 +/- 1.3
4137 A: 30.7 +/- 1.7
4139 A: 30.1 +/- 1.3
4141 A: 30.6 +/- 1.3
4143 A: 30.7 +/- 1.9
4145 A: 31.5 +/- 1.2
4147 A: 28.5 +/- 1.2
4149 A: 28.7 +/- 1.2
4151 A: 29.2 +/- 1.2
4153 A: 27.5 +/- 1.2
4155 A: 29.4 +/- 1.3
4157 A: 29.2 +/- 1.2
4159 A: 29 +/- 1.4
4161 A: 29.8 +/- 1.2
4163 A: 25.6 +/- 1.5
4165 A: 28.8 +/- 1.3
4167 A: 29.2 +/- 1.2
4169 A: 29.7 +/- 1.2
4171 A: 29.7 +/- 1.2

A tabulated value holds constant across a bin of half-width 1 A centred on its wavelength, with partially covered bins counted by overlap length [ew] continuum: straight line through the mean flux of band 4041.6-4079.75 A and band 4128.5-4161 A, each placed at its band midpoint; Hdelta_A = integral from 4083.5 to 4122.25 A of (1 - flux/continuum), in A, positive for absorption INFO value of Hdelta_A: 8.9 A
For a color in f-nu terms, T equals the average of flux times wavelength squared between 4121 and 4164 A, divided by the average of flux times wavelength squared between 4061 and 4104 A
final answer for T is 1.16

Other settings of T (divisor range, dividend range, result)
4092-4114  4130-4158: 1.55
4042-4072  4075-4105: 0.79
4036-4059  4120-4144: 1.00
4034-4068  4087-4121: 0.75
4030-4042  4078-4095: 0.90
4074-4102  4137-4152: 1.24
